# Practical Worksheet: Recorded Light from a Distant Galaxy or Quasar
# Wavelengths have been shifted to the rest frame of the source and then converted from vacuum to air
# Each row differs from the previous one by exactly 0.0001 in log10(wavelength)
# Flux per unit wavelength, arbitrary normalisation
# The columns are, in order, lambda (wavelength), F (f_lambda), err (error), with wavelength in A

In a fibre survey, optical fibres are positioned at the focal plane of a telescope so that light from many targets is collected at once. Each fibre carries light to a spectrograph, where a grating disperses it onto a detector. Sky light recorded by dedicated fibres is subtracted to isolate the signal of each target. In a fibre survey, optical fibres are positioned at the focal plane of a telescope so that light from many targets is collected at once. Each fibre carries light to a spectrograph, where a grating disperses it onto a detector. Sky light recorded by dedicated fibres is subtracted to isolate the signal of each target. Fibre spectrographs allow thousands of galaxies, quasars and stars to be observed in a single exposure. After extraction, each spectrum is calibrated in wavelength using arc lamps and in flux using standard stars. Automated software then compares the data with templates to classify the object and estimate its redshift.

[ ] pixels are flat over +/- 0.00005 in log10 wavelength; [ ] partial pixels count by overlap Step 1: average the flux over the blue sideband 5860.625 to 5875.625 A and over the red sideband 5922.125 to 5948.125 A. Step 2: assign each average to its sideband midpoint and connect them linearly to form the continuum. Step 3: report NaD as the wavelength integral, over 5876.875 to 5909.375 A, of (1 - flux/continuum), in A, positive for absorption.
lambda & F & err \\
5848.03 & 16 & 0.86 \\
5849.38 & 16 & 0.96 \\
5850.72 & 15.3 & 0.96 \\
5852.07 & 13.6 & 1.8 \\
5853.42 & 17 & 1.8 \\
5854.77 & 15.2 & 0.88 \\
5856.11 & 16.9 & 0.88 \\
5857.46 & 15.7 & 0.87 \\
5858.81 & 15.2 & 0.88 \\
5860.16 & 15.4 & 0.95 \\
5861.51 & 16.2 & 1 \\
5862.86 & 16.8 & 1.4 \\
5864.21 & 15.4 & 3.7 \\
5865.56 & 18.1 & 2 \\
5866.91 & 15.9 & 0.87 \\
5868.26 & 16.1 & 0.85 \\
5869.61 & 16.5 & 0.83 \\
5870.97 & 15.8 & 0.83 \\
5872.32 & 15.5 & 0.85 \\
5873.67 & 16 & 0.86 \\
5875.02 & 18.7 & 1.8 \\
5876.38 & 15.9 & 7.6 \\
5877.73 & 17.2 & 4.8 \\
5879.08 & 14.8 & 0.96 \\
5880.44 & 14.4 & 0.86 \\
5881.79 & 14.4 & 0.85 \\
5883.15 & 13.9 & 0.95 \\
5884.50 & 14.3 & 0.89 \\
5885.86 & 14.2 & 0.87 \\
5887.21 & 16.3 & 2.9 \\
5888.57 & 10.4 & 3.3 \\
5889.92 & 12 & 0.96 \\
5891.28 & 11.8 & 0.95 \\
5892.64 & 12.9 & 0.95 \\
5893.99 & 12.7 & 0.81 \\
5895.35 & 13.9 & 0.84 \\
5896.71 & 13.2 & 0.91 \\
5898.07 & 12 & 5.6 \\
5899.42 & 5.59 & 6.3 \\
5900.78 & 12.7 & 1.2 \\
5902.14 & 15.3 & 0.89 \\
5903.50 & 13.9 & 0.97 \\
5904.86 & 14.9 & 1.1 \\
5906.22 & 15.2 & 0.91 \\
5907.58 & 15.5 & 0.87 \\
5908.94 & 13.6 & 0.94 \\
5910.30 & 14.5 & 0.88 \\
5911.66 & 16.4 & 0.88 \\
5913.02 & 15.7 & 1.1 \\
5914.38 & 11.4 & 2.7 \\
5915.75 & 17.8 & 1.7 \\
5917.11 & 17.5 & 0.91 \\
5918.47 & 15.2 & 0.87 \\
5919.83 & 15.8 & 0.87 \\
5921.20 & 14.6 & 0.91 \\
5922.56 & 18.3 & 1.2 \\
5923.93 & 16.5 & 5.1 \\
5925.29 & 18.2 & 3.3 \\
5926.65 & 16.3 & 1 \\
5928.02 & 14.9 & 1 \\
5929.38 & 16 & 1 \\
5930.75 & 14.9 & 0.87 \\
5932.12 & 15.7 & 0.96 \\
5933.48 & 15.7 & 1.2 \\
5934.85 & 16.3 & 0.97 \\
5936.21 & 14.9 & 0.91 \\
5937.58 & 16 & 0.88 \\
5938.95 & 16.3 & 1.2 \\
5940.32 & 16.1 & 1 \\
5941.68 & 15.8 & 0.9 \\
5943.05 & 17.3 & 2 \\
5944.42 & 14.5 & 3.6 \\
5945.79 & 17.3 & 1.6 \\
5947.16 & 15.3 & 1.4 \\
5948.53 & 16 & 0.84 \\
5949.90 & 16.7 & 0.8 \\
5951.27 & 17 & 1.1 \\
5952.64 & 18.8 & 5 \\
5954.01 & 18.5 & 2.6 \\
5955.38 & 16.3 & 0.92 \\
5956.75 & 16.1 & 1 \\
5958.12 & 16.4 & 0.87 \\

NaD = 5.5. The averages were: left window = 16.4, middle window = 13.6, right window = 16.1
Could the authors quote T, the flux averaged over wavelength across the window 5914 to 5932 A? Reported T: 16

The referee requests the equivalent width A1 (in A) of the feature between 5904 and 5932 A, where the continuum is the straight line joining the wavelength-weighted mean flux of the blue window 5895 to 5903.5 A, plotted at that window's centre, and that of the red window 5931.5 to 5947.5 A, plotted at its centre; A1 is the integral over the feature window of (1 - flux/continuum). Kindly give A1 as -3.5 A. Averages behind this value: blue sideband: 12.2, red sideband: 16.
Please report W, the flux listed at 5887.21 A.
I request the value 16.3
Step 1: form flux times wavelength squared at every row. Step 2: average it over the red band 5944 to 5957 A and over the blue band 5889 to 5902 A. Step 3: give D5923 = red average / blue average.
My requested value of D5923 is 1.42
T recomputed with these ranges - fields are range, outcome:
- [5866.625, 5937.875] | 14.9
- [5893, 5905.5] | 12.7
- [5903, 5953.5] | 15.9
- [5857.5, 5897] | 15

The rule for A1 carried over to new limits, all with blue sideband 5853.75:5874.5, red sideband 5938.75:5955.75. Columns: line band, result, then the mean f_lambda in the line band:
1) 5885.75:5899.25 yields 3.04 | 12.6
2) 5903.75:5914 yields 0.89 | 15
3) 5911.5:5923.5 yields 0.43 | 15.8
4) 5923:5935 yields 0.30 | 16.1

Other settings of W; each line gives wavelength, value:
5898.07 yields 12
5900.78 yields 12.7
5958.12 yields 16.4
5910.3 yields 14.5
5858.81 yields 15.2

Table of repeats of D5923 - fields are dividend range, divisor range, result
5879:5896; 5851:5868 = 0.85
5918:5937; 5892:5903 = 1.31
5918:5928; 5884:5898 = 1.26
